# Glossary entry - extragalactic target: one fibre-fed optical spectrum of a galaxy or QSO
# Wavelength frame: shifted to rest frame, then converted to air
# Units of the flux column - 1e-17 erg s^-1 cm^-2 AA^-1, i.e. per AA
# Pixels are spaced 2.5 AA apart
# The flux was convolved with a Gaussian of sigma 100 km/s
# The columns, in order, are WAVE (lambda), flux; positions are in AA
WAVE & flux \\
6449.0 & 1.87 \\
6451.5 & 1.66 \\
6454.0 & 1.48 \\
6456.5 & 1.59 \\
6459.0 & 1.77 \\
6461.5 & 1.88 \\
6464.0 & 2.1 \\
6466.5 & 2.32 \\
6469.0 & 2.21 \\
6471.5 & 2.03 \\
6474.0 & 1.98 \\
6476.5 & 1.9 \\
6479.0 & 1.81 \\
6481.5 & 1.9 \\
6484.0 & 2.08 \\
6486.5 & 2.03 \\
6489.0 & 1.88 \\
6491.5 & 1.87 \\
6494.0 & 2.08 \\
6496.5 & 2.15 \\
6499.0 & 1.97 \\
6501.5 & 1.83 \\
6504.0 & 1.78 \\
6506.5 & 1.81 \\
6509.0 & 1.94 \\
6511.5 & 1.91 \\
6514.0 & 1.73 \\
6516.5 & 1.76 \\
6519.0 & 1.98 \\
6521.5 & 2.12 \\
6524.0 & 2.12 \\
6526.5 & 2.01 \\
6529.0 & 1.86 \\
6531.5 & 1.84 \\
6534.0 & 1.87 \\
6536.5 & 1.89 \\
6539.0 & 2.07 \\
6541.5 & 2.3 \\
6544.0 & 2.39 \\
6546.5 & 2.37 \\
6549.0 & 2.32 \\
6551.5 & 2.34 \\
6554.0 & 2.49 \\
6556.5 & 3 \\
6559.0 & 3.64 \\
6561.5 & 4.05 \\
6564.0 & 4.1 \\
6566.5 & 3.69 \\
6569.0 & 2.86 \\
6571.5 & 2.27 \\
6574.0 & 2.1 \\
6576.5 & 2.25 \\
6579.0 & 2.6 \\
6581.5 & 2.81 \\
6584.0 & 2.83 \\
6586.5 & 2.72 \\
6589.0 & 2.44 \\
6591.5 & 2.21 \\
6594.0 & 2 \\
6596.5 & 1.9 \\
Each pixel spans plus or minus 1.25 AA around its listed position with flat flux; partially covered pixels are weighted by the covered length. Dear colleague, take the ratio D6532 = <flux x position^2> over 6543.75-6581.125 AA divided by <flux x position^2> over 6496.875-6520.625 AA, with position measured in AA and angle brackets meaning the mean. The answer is 1.54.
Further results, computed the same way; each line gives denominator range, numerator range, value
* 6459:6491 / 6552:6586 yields 1.52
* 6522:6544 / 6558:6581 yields 1.52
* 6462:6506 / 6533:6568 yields 1.42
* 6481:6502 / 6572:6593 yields 1.29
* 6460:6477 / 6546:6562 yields 1.42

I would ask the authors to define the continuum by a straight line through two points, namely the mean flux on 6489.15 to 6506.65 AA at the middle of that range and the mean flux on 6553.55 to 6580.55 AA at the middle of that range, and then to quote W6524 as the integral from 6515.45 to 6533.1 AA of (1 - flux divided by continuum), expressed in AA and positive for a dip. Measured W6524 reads 2.9 AA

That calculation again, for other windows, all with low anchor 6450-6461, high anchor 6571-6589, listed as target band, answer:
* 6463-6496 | -3.76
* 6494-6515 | 0.88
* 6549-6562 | -3.45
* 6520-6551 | 1.49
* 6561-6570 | -4.68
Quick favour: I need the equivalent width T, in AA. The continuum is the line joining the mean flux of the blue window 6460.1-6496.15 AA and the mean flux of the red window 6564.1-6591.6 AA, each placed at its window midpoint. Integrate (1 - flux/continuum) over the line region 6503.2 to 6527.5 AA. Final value 3.7 AA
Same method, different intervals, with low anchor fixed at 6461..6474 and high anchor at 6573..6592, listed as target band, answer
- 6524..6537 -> 2.3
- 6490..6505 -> 1.8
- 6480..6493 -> 1.3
